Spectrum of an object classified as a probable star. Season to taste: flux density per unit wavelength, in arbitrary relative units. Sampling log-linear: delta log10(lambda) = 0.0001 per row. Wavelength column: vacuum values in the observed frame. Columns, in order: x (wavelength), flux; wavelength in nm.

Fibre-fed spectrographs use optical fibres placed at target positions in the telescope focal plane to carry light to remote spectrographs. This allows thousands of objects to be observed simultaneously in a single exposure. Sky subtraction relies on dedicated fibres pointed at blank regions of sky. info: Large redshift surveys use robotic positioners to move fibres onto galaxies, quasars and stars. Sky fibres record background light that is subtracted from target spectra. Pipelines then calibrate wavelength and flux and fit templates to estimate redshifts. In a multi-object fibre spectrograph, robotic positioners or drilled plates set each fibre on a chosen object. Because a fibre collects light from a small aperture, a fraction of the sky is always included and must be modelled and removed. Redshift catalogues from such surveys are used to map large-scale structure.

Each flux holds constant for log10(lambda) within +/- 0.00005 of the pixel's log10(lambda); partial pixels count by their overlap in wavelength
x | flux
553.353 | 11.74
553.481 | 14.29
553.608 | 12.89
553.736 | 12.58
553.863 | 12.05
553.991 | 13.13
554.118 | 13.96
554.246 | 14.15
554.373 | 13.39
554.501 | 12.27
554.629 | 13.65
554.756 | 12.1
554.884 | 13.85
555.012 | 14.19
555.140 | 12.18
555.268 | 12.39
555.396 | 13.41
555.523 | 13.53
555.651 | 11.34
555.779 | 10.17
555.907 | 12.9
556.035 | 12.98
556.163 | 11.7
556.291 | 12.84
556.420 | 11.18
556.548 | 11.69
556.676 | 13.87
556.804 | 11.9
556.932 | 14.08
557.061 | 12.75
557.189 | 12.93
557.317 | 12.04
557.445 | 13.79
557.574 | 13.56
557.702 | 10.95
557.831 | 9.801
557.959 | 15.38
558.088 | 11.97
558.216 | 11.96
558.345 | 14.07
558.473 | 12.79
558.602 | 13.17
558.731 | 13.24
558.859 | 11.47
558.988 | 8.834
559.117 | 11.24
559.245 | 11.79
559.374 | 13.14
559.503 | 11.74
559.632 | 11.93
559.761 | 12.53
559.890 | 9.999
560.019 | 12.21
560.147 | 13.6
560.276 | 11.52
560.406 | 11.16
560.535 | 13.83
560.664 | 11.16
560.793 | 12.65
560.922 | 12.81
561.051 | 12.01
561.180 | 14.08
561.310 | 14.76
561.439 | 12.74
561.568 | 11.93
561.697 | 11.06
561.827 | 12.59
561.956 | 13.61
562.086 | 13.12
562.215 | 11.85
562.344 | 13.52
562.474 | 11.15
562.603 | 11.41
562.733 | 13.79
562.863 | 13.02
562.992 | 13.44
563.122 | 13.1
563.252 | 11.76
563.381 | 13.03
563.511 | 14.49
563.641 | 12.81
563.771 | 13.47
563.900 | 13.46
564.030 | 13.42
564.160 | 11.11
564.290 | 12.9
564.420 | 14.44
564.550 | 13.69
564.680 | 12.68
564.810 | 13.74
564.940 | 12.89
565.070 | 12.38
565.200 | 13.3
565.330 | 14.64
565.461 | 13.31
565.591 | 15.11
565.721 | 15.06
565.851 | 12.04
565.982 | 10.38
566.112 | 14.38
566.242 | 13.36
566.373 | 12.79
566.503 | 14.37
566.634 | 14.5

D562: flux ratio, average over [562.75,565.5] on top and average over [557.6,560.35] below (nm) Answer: 1.1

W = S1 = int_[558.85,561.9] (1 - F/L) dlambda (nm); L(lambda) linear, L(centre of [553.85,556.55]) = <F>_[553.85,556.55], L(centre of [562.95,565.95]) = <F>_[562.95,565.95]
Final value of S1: 0.21 nm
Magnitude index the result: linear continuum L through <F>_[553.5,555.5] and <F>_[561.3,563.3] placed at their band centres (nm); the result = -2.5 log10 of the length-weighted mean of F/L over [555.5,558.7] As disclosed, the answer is 0.04 mag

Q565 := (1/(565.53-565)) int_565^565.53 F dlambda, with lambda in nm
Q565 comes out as 13.4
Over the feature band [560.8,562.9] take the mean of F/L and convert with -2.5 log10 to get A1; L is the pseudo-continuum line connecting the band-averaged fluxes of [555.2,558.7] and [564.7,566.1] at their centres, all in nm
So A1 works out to 0.02 mag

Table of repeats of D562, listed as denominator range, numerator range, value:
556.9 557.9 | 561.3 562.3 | 1.01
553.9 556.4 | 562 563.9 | 1.01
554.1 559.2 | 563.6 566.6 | 1.06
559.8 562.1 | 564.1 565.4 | 1.06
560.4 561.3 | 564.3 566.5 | 1.05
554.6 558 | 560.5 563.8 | 1.02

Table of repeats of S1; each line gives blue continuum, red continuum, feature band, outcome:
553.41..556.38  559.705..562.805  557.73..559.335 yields 0.06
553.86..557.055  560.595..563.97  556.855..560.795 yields 0.15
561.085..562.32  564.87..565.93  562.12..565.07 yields 0.06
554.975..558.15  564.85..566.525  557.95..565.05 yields 0.20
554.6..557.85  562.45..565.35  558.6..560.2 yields 0.11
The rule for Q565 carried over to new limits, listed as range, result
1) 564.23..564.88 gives 13.5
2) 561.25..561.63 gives 13.2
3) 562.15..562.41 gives 12.7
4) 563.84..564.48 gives 13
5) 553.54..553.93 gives 12.5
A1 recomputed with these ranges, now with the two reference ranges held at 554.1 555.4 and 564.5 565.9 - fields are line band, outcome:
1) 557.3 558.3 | 0.069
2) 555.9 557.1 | 0.058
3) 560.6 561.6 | 0.050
